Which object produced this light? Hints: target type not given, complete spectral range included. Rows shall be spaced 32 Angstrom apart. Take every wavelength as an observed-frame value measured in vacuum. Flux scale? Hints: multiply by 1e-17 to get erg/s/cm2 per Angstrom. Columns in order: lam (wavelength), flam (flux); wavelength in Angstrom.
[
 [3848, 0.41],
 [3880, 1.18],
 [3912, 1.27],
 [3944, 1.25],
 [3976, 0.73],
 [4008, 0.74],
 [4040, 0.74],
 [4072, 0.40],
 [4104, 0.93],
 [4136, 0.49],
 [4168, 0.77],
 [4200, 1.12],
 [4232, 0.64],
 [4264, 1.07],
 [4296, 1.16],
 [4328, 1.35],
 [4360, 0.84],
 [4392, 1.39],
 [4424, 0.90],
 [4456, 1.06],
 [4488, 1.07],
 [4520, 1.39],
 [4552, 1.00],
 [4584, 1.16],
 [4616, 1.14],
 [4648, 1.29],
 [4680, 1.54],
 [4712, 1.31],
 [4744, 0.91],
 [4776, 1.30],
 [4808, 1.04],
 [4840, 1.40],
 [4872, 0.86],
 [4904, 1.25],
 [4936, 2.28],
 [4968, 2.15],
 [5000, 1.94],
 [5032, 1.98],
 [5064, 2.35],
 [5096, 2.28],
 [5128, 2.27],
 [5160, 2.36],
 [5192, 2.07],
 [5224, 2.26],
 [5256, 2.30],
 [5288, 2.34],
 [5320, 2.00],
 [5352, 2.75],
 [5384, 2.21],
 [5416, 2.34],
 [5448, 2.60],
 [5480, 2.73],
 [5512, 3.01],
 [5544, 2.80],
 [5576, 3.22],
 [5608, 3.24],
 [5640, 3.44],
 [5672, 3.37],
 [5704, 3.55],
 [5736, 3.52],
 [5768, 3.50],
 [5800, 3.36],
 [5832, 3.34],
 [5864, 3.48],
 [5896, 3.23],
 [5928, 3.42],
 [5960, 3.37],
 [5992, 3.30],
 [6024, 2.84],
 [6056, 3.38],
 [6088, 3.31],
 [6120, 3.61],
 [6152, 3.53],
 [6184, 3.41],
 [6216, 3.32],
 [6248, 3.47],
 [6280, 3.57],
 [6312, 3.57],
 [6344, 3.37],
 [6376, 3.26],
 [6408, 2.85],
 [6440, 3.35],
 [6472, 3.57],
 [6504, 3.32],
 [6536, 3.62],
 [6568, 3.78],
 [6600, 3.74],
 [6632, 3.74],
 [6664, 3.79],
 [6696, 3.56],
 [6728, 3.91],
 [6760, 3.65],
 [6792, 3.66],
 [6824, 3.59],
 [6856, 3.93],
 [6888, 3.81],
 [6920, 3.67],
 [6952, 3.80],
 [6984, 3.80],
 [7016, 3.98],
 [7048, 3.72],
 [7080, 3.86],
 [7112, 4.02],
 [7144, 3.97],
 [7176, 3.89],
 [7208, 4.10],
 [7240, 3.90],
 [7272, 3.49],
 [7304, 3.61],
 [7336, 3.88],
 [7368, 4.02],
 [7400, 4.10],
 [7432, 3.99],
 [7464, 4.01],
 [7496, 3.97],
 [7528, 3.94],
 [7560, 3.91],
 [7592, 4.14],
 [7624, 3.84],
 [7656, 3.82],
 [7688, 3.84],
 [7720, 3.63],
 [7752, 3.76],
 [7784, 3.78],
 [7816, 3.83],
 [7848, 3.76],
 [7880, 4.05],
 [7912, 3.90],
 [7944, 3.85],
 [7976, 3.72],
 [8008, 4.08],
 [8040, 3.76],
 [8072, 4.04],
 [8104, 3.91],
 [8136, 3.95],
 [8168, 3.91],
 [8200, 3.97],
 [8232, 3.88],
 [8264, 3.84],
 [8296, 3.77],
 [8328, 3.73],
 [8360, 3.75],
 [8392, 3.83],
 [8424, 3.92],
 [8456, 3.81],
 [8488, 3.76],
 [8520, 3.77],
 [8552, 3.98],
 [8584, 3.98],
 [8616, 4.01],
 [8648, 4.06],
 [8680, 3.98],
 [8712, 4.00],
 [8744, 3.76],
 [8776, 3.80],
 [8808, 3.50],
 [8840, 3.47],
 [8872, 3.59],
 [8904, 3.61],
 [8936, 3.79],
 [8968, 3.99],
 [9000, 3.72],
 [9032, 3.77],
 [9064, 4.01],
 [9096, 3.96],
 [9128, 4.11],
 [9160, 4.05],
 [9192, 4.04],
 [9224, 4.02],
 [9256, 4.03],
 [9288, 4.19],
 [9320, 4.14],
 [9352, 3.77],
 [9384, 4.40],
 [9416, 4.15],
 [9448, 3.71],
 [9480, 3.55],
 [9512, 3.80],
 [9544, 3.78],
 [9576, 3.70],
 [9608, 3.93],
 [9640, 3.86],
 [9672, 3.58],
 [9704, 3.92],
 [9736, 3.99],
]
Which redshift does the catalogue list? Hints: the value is 0.24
